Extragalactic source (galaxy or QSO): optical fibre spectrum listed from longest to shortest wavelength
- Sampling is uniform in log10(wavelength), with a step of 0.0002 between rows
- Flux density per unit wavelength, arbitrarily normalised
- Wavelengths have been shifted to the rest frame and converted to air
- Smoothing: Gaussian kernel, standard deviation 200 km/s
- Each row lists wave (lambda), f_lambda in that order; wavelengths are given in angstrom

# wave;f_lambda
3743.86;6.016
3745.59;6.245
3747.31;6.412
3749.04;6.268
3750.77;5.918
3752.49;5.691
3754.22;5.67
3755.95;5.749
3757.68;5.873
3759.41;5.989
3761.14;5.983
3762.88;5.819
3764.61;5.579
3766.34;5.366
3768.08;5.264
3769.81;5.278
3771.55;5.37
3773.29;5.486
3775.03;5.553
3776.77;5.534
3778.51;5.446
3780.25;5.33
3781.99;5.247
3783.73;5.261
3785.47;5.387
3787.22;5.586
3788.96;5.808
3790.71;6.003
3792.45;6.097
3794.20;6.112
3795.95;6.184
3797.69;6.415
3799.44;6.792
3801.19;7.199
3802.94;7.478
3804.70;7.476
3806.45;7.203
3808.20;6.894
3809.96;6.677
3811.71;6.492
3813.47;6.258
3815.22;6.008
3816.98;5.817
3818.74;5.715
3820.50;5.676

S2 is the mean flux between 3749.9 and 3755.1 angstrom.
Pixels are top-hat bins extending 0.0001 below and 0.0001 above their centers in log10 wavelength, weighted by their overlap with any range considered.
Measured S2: 5.76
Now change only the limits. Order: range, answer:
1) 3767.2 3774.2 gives 5.34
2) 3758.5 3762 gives 5.99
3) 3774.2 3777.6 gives 5.54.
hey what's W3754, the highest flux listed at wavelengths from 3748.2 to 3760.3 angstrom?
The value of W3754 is 6.268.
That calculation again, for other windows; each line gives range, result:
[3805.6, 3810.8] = 7.203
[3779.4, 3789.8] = 5.808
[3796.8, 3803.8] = 7.478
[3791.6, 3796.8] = 6.184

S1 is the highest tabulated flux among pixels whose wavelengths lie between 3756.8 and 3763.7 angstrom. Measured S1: 5.989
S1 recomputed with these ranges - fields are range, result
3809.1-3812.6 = 6.677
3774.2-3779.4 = 5.553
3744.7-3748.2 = 6.412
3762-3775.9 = 5.819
